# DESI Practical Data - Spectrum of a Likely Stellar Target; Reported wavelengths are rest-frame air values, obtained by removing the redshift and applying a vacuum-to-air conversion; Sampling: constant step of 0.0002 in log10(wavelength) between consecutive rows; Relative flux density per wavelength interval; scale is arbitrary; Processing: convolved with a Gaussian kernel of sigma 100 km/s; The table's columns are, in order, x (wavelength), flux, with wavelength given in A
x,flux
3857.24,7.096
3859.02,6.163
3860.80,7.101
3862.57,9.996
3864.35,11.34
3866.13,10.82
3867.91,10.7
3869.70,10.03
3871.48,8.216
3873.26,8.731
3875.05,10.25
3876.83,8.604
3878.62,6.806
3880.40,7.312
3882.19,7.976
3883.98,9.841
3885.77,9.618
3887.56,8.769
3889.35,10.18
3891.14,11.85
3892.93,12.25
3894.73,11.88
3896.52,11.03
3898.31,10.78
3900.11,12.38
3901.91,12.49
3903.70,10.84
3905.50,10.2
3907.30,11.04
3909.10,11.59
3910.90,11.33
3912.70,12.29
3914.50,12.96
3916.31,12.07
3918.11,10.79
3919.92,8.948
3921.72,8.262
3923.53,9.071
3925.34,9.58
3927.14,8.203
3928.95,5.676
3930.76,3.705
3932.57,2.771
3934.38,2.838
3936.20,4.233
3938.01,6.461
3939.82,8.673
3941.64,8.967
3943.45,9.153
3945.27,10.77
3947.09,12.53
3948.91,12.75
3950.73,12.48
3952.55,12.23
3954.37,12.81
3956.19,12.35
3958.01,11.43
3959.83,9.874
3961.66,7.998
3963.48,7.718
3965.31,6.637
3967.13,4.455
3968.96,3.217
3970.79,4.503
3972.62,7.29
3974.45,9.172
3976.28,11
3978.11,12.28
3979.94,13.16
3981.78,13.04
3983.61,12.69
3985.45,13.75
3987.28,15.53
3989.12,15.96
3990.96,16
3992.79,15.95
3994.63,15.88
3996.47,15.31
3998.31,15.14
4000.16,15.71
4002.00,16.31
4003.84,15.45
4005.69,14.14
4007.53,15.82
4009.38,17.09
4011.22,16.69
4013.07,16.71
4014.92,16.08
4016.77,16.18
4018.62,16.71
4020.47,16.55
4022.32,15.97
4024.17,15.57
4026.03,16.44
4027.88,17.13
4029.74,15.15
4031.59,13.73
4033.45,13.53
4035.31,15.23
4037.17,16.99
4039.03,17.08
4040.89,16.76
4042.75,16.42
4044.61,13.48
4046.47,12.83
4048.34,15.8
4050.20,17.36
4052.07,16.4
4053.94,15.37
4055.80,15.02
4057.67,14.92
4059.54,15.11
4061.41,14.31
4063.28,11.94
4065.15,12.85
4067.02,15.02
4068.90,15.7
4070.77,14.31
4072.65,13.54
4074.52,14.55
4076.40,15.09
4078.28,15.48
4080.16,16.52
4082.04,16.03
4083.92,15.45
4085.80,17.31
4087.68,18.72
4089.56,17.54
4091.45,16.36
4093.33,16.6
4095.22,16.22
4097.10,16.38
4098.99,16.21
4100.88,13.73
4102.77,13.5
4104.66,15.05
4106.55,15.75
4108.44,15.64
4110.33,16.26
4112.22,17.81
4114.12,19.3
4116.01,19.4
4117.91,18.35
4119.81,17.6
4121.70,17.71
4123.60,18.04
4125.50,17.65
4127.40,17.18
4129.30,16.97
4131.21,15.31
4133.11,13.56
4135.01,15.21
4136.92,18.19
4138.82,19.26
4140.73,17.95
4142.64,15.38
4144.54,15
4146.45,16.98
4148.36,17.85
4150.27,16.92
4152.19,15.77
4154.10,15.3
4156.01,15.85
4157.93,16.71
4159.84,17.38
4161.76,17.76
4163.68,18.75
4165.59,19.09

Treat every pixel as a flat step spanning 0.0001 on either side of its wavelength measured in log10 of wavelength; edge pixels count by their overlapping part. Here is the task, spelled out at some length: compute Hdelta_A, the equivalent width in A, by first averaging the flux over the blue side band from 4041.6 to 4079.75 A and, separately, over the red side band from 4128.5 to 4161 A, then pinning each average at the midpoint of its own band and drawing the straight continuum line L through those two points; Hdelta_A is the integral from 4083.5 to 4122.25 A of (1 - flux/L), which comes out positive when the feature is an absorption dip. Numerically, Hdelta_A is -2.68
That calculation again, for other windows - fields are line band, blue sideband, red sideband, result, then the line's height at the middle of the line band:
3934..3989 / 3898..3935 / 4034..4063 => 8.12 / 11.5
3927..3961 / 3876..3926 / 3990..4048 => 9.86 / 12.3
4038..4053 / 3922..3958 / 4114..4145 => -2.61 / 13.4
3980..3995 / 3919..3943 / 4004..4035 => -2.56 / 12.5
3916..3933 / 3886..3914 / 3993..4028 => 6.02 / 12.3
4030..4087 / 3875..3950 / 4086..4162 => -2.81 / 14.5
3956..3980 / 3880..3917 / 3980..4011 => 9.64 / 14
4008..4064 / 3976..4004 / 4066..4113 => -1.77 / 15.2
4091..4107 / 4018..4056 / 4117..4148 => 0.95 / 16.5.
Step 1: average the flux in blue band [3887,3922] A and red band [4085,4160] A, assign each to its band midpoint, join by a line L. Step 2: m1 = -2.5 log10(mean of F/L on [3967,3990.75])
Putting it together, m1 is 0.21 mag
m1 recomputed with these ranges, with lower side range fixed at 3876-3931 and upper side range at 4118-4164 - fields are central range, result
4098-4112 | 0.04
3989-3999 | -0.24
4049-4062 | -0.08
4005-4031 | -0.21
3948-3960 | -0.06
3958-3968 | 0.45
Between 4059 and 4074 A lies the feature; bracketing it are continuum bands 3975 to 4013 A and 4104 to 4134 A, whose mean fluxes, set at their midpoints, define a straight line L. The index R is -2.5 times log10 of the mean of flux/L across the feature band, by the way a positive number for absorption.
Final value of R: 0.14 mag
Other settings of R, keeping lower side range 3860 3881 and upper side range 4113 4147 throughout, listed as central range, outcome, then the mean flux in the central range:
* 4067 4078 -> 0.050 mag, 14.7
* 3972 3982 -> 0.142 mag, 11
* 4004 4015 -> -0.190 mag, 16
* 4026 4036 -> -0.072 mag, 15.1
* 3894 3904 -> -0.155 mag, 11.6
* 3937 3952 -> 0.127 mag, 10.2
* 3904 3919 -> -0.104 mag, 11.5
